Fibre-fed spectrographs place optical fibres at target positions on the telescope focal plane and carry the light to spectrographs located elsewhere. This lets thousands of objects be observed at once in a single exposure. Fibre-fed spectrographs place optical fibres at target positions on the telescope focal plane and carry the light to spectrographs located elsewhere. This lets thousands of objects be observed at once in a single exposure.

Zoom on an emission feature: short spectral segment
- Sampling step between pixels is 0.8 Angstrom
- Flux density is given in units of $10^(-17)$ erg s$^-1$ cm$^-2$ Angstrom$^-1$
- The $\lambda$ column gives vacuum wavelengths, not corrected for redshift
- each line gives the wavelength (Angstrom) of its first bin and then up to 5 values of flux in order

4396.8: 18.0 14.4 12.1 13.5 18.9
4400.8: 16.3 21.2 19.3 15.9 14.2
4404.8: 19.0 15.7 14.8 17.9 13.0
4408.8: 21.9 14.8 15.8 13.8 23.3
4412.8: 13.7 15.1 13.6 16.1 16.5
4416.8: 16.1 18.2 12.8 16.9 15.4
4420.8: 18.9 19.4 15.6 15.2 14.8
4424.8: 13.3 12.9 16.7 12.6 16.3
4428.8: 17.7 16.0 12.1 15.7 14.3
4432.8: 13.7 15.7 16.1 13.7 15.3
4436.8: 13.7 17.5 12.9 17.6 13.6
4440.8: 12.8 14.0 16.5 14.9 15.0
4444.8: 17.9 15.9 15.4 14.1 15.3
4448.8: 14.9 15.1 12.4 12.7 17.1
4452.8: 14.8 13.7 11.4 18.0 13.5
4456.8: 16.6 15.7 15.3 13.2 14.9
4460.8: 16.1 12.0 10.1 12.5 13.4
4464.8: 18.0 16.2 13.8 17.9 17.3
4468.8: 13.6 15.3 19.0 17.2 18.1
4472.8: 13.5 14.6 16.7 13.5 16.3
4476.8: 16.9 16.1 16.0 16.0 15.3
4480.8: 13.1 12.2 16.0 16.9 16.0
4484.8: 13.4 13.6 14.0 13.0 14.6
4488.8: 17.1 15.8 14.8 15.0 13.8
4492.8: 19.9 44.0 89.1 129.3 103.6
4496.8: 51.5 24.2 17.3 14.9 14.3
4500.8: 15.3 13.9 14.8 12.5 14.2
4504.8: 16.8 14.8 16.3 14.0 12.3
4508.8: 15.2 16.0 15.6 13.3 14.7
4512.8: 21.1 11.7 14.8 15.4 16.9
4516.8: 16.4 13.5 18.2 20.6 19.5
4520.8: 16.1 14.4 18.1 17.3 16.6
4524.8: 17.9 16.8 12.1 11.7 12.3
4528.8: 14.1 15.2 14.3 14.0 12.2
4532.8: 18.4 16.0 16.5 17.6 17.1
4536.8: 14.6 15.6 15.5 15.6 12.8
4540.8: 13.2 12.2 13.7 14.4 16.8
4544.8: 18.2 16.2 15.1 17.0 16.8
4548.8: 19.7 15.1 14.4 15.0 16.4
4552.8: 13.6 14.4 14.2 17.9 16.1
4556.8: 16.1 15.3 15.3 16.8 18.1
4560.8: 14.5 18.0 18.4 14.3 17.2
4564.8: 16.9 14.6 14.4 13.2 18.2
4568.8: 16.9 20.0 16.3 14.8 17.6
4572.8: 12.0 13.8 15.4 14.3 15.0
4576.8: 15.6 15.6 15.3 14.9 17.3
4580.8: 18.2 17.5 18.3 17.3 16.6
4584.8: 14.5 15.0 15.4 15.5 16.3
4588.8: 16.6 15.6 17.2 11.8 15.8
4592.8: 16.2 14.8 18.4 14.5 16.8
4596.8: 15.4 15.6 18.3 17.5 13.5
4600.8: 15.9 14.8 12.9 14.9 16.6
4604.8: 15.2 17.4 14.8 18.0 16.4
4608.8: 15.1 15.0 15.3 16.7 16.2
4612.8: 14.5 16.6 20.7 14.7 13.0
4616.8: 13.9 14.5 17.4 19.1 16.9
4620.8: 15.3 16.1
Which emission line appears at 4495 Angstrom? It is H-gamma 4340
